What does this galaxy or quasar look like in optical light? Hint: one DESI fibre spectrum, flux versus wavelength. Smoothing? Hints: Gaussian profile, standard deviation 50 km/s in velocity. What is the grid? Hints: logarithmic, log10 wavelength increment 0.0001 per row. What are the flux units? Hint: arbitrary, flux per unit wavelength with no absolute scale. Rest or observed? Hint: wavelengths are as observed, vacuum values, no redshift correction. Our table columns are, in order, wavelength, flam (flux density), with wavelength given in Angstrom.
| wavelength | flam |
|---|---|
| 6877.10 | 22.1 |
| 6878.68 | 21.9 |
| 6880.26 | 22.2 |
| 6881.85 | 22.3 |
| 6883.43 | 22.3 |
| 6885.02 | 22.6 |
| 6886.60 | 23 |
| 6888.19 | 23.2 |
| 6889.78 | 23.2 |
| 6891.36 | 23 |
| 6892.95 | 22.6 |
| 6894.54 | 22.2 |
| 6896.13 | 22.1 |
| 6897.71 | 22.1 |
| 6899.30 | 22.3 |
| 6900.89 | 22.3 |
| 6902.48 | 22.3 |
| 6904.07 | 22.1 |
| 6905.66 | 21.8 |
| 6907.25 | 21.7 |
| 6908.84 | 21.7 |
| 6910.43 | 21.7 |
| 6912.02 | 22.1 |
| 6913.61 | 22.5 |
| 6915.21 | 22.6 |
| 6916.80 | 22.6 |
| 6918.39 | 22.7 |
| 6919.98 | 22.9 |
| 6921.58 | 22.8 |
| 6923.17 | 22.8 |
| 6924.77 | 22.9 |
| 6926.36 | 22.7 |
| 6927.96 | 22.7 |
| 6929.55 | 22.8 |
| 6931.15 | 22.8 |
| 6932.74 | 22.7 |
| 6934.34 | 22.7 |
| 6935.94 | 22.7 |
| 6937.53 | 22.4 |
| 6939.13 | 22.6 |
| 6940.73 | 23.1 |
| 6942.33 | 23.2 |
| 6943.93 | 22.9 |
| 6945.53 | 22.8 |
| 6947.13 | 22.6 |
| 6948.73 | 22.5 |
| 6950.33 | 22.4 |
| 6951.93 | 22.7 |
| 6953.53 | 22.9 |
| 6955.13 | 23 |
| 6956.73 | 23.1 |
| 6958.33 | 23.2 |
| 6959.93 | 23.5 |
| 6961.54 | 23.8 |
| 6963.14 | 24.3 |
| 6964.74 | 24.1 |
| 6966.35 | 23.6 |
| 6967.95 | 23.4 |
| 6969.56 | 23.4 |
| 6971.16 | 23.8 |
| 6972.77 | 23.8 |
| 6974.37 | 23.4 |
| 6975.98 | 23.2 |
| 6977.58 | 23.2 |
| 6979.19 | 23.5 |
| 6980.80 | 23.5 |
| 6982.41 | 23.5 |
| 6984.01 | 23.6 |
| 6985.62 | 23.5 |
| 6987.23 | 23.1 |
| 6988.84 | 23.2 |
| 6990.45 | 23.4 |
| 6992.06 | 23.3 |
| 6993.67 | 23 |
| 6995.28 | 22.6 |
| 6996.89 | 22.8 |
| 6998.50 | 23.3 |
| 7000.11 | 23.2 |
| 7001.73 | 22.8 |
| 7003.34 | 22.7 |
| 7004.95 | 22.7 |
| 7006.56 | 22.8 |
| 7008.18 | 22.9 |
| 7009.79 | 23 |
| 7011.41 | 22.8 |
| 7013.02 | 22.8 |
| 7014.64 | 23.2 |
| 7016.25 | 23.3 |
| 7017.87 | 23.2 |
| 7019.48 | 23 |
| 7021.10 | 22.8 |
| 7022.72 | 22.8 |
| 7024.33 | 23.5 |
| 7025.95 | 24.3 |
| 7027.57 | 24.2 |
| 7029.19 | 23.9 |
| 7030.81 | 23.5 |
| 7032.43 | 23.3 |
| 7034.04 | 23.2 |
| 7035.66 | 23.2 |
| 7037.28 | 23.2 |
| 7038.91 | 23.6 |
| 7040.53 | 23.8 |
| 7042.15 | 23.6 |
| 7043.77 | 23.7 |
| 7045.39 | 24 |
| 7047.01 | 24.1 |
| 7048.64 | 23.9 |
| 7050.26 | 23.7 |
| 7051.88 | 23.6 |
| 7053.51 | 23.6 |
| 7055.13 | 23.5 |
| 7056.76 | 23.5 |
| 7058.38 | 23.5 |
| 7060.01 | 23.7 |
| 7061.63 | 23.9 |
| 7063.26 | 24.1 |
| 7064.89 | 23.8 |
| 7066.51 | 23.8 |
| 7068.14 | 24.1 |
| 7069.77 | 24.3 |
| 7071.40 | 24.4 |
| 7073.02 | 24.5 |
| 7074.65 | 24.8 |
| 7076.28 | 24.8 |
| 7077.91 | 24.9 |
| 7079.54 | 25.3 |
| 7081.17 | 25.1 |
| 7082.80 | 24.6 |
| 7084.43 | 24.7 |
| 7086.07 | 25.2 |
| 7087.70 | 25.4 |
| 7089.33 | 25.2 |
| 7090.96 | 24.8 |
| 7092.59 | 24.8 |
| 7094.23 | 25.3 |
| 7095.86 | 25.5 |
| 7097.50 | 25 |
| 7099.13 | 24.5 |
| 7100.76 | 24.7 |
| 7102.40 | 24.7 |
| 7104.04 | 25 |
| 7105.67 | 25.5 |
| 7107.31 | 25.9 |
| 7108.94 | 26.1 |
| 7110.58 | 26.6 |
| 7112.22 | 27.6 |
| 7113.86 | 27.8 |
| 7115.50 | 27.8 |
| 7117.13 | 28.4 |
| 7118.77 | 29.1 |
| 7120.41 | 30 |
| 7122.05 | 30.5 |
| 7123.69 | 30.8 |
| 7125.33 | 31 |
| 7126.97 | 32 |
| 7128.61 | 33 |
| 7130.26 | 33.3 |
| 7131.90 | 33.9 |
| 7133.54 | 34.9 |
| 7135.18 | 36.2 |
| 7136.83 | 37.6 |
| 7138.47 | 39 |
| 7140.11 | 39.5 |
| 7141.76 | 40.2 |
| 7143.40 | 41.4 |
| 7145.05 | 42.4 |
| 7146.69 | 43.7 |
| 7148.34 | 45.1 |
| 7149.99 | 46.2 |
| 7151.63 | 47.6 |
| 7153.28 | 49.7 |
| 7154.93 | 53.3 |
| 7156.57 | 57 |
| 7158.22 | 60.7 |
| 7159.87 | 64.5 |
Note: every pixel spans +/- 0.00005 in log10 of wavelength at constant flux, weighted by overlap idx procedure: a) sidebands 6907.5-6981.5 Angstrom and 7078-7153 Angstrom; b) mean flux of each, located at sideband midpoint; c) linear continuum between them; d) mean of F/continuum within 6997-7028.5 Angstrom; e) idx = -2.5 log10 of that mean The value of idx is 0.14 mag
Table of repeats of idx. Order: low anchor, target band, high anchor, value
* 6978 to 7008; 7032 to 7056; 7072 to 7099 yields 0.02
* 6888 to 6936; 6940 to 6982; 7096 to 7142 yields 0.05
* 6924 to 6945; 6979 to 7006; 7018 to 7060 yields 0.00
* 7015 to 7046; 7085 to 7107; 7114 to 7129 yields 0.13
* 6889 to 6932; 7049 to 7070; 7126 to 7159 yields 0.43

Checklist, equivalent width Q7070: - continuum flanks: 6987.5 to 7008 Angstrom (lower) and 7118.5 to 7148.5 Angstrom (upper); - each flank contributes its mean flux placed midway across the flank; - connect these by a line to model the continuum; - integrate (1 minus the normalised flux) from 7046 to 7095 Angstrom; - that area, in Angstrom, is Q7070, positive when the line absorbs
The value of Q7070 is 9.0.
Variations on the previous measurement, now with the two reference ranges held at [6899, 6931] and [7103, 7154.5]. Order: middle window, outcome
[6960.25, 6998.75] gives 3.9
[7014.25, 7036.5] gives 4.1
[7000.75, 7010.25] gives 1.6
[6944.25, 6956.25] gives 0.8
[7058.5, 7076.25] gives 4.0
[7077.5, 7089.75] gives 2.7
